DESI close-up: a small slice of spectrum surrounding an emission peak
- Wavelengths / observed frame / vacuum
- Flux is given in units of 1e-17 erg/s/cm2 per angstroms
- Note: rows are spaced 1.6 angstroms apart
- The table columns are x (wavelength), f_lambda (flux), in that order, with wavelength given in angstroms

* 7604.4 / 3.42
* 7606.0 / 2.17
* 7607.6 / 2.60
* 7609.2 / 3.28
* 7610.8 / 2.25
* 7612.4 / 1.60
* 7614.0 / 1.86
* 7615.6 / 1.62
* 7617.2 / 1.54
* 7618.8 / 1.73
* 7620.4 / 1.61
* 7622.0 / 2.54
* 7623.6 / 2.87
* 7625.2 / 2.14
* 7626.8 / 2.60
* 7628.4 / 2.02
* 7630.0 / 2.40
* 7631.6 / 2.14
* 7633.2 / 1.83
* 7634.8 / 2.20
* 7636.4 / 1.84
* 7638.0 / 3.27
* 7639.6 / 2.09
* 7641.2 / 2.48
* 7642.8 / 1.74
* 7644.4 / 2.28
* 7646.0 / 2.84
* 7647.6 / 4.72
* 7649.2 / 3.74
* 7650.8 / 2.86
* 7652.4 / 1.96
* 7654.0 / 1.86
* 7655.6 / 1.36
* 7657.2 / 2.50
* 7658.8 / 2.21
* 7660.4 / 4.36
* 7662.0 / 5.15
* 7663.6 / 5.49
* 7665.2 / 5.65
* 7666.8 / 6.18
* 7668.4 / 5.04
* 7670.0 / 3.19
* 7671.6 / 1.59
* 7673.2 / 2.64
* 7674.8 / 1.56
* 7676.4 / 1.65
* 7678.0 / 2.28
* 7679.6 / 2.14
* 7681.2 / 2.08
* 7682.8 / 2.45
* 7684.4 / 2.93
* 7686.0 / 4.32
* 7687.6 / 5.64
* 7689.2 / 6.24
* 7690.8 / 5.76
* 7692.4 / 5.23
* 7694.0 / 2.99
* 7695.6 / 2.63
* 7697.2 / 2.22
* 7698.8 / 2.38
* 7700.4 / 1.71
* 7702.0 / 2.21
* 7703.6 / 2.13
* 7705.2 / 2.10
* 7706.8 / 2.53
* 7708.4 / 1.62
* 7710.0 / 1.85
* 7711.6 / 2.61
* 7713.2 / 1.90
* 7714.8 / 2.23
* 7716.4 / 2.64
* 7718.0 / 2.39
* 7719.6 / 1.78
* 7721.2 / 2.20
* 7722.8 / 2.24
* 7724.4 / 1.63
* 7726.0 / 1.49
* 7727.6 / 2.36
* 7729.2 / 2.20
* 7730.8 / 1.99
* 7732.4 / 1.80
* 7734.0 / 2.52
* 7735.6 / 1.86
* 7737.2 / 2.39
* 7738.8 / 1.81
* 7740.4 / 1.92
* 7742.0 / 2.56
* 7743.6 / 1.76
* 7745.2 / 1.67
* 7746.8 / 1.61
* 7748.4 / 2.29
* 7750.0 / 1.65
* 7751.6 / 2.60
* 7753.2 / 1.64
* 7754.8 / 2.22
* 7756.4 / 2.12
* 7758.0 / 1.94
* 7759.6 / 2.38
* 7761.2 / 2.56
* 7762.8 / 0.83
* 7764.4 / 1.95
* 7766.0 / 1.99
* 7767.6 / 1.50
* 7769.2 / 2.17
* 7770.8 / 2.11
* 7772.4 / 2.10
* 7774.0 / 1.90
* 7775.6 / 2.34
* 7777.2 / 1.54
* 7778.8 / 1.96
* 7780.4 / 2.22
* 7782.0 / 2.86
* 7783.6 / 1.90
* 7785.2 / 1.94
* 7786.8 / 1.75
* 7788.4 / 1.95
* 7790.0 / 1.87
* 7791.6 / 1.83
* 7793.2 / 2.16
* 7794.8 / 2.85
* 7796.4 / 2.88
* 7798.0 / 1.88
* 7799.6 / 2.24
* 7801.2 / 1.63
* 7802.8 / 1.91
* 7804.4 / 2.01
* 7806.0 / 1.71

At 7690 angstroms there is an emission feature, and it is [N II]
